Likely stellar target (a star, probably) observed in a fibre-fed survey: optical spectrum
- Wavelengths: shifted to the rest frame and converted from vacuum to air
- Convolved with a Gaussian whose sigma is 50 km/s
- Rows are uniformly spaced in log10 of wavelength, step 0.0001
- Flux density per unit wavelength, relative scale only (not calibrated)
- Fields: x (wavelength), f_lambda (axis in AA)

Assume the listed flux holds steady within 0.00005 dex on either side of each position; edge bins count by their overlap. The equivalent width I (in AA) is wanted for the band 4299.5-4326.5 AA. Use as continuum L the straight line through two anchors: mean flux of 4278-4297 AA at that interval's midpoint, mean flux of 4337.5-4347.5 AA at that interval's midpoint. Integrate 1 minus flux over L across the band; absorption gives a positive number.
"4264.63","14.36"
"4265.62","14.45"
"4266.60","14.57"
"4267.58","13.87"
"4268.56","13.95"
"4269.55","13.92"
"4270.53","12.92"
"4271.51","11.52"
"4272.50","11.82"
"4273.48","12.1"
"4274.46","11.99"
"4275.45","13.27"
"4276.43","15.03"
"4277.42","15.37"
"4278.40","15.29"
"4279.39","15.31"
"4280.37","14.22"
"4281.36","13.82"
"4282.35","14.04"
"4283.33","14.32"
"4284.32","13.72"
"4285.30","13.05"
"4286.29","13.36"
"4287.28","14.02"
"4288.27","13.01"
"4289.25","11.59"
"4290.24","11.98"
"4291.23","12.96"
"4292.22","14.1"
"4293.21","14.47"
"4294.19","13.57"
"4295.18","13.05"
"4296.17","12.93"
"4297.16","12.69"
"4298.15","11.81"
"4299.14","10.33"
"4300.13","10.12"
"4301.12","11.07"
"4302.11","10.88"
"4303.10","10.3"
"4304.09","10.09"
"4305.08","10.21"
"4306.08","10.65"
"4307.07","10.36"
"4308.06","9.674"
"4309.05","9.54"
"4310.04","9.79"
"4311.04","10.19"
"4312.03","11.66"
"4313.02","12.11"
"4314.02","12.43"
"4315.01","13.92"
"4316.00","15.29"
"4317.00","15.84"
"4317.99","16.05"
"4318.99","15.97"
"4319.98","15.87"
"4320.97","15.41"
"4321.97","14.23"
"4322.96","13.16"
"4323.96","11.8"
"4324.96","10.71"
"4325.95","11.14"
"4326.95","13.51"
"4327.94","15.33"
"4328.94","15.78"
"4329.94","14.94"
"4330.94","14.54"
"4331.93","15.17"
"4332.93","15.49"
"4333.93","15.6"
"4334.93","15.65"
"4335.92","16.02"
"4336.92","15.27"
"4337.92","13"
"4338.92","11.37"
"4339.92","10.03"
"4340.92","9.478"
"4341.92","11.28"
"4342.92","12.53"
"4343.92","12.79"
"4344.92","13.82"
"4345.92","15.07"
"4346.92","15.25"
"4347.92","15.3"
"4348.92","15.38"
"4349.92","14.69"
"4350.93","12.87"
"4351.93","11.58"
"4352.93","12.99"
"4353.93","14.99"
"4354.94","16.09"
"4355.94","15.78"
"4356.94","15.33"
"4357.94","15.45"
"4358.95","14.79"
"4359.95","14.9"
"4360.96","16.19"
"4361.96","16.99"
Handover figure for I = 1.9 AA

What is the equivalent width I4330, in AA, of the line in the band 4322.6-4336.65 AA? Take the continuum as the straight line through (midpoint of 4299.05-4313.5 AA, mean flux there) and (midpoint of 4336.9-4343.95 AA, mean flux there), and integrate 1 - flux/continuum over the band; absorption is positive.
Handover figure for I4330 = -3.6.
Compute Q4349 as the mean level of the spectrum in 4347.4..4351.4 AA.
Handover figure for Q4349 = 14.6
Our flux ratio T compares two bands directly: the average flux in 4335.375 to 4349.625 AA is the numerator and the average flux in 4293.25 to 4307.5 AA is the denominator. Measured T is 1.2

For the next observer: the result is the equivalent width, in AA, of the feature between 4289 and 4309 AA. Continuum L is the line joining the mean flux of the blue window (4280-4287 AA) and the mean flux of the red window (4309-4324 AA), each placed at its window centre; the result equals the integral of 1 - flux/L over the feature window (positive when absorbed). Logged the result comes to 3.0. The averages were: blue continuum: 13.8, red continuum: 13.5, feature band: 11.6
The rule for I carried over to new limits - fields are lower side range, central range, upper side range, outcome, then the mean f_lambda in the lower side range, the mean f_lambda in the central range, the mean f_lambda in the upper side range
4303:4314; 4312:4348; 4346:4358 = -4.11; 10.5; 13.9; 14.6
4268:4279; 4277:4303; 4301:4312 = -2.64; 13.4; 13.1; 10.3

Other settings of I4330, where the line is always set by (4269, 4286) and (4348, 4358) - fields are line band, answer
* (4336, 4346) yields 1.3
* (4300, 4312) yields 3.1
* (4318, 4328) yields 0.3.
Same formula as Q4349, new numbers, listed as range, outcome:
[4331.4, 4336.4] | 15.6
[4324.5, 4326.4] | 11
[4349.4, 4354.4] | 13.4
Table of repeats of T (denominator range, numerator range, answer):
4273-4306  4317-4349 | 1.09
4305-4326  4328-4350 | 1.11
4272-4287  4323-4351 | 0.99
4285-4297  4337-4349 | 0.98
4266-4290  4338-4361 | 1.01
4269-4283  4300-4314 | 0.77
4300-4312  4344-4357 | 1.41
